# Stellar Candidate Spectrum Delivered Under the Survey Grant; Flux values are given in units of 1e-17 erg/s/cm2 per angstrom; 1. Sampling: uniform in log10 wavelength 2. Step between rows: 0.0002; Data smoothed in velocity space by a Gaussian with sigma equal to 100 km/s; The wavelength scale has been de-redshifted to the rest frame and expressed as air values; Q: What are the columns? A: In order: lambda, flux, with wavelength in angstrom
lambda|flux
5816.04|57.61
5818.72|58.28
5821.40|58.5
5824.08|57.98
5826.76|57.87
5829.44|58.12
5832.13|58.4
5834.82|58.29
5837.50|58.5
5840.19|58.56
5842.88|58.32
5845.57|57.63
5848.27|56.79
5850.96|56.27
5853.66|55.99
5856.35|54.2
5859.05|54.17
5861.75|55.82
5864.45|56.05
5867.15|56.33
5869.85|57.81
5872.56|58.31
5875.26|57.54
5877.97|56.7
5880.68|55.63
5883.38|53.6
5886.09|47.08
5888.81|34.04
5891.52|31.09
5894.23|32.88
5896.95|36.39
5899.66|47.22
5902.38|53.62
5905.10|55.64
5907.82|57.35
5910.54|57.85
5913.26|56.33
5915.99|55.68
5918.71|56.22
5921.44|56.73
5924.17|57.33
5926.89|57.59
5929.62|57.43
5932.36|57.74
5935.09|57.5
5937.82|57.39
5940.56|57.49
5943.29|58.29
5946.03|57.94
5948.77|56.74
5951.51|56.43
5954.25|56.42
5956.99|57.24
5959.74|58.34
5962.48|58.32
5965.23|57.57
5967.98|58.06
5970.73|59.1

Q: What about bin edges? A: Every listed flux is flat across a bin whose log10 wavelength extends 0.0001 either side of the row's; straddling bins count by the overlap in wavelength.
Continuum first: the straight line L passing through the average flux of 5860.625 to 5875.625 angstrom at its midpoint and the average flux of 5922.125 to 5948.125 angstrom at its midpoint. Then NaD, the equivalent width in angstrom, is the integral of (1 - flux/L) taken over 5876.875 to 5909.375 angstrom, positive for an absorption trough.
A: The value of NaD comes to 5.9 angstrom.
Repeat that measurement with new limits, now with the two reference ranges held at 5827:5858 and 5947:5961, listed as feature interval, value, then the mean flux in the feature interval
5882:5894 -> 3.5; 40.7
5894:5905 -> 2.3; 45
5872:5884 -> 0.2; 56.4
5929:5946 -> -0.2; 57.7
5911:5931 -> 0.1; 56.8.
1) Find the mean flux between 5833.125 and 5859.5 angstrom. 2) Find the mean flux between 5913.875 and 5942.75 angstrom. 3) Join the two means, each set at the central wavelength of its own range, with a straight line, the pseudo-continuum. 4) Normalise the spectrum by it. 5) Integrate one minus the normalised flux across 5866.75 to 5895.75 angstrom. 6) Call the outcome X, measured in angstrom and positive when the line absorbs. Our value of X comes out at 4.2 angstrom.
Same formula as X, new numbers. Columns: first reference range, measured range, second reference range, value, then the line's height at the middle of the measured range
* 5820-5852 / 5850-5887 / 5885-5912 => -3.0 angstrom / 51.4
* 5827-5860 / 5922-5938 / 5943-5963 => 0.0 angstrom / 57.3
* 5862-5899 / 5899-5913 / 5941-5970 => -0.8 angstrom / 51.8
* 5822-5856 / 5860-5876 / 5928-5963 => 0.2 angstrom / 57.6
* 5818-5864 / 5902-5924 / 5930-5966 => 0.4 angstrom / 57.4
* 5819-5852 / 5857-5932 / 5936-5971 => 7.0 angstrom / 57.8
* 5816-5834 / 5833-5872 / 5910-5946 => 0.7 angstrom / 57.9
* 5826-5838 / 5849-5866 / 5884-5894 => -2.2 angstrom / 49.2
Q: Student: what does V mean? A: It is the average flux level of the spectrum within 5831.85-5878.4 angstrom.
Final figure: 57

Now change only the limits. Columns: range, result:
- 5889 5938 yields 51.8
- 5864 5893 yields 51.1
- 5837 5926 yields 53.1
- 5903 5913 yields 56.6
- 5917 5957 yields 57.2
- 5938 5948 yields 57.8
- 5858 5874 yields 56.5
